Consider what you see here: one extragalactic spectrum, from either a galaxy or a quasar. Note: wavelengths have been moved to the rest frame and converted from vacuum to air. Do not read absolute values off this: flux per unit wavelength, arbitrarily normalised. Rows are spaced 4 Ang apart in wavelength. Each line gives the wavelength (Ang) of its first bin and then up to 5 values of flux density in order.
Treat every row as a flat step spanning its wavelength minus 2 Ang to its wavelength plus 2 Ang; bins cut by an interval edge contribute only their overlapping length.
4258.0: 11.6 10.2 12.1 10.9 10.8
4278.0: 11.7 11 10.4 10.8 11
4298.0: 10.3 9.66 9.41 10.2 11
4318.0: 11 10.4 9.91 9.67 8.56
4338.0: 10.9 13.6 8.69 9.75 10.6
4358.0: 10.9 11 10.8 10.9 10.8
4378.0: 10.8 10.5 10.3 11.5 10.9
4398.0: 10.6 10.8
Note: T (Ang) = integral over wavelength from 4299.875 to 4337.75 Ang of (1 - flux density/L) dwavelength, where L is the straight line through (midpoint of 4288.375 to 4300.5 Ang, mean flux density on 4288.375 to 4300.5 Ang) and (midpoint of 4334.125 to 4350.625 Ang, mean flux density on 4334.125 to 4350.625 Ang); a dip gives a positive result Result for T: 2.1 Ang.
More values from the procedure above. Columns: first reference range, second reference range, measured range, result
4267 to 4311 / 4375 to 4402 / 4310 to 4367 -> 1.16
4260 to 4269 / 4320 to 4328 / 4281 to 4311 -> 0.80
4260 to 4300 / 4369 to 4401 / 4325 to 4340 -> 1.52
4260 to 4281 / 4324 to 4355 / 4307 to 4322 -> -0.09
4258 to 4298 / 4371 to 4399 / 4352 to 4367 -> 0.00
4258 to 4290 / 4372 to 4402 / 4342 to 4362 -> 0.75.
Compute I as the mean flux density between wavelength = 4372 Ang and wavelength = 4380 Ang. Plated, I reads 10.8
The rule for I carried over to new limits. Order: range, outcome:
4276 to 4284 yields 11.3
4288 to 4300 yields 10.7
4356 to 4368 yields 10.9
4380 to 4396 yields 10.8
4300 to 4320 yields 10.3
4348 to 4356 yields 10.2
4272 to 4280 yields 11.2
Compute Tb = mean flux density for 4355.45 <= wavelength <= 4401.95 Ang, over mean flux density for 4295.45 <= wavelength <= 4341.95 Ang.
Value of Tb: 1.06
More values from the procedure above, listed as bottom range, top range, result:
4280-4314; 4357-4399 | 1.04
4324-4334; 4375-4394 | 1.13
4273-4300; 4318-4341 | 0.93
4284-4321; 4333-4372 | 1.02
